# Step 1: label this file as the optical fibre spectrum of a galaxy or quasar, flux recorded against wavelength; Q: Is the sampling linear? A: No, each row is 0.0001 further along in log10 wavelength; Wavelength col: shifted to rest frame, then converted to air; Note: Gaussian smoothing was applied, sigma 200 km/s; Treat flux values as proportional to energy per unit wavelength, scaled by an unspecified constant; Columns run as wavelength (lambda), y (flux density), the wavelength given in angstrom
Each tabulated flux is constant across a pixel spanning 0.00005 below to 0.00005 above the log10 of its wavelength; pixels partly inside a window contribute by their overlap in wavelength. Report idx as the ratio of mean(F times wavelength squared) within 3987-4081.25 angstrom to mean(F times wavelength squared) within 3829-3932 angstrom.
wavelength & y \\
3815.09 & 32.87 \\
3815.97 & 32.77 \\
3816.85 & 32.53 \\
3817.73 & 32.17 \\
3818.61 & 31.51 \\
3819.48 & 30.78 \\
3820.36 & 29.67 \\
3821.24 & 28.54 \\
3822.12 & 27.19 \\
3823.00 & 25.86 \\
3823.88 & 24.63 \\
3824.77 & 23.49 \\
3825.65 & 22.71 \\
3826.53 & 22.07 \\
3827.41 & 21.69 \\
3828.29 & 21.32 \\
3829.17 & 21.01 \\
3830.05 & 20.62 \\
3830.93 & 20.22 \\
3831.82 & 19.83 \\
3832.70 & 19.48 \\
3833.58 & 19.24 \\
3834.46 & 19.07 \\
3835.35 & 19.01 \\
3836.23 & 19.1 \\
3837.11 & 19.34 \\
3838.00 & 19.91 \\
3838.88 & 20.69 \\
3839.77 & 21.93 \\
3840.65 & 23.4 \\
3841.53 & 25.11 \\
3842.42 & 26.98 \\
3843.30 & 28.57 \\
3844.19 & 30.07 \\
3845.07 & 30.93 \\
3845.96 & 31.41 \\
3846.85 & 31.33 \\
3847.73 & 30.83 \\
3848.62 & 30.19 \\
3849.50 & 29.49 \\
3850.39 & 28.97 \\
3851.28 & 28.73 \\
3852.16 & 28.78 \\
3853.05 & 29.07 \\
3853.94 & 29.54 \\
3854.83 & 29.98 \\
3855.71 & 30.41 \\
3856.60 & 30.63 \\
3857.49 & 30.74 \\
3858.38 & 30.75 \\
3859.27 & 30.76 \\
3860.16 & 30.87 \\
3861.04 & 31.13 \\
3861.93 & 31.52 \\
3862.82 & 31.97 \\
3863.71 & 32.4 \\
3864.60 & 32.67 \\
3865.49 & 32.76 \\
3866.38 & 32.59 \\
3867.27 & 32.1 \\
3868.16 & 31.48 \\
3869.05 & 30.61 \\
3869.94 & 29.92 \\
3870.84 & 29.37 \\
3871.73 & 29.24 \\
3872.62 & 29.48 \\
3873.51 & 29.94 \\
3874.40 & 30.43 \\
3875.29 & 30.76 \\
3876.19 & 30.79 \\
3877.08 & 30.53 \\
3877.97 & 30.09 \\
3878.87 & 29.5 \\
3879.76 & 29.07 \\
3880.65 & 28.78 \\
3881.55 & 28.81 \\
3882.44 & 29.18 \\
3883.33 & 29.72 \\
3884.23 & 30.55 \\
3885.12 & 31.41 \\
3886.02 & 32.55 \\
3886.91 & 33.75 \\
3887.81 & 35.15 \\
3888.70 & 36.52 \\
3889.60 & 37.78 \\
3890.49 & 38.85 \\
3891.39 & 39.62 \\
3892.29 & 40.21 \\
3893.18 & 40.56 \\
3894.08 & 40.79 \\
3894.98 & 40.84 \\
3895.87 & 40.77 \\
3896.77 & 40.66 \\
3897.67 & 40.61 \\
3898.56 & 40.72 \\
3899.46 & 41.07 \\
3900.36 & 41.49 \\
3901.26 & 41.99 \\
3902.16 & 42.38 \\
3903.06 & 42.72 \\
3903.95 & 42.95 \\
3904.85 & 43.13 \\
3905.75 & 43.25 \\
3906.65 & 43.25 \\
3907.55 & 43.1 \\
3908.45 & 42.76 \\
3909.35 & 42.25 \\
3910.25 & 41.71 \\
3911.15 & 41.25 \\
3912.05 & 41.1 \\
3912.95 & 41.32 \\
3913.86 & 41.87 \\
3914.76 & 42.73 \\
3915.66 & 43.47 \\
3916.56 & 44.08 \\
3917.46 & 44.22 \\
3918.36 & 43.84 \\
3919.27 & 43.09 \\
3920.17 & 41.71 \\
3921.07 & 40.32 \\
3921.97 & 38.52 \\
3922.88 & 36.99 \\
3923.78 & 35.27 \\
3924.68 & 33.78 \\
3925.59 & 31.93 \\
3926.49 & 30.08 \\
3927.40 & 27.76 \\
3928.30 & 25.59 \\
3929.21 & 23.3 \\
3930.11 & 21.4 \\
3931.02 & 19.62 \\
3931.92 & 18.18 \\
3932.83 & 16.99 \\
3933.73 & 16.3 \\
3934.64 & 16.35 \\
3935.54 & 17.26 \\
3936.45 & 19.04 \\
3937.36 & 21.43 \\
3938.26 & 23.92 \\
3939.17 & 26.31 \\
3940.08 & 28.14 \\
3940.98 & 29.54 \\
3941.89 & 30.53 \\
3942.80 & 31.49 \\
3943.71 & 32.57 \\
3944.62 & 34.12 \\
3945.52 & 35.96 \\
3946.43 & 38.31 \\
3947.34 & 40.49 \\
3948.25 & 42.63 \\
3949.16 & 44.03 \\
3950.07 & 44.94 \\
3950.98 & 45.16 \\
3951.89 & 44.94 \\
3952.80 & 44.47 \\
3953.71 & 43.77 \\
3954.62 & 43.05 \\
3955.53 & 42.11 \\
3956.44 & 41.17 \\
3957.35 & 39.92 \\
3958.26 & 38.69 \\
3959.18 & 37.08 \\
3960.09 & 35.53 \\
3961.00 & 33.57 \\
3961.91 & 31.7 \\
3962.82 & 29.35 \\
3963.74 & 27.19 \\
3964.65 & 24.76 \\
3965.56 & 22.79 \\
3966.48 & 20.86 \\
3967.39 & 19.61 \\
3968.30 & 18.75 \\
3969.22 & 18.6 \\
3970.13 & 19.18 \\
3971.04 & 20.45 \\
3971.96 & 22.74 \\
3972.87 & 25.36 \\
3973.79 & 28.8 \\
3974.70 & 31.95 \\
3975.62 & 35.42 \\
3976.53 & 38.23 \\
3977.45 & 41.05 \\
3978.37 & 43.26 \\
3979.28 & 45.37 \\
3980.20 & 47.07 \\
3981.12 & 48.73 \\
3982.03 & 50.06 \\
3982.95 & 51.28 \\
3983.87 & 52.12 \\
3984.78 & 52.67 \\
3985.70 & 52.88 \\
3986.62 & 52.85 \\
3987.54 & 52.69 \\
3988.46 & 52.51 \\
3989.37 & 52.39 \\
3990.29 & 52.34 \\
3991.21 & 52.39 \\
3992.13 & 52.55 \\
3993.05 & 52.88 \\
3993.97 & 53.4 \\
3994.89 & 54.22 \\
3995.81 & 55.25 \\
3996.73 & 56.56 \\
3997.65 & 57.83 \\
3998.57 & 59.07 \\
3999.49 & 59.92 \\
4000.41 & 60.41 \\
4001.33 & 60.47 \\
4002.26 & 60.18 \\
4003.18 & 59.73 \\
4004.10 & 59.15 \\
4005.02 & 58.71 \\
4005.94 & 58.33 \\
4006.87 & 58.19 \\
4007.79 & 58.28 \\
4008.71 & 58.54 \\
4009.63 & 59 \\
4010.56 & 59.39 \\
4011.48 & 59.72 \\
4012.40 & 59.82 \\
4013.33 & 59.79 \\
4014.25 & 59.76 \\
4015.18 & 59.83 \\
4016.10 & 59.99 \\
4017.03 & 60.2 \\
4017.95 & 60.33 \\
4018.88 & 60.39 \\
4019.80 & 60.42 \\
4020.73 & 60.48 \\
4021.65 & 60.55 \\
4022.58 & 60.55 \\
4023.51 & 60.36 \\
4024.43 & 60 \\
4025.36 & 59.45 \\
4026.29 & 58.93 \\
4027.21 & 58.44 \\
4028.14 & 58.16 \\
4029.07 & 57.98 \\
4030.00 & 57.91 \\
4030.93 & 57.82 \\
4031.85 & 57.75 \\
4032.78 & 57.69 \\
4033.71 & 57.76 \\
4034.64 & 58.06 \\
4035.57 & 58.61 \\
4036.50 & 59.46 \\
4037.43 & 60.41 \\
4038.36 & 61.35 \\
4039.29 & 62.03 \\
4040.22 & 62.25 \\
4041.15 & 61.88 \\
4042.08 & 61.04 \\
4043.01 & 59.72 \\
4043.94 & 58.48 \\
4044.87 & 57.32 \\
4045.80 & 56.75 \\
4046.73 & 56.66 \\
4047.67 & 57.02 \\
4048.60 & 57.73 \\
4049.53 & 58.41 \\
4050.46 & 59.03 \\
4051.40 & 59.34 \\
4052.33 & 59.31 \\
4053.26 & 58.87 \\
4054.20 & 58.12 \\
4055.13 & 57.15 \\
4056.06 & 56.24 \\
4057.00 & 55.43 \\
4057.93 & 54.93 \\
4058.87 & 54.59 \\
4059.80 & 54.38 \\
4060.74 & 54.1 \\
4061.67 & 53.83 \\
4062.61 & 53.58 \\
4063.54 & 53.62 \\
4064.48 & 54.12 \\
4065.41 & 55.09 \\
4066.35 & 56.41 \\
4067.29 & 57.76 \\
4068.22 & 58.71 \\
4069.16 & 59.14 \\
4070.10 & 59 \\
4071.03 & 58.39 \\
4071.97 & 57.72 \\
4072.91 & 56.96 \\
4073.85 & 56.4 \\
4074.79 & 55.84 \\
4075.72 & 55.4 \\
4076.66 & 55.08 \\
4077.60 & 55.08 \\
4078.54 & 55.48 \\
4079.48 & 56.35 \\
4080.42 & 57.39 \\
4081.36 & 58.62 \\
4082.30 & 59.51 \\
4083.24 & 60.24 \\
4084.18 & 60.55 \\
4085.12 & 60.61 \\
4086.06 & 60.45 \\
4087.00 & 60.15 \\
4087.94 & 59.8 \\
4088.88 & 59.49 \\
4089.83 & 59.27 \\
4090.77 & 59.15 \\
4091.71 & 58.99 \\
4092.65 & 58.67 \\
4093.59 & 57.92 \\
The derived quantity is 1.9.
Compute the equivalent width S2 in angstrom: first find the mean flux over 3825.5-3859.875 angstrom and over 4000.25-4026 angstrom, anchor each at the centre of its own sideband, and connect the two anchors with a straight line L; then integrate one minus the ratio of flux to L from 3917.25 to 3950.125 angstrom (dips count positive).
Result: 9.7 angstrom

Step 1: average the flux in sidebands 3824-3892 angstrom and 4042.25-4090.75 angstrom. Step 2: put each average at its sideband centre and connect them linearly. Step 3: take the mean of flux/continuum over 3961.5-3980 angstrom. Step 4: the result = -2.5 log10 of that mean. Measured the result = 0.48 mag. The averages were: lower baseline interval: 28.4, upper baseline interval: 57.4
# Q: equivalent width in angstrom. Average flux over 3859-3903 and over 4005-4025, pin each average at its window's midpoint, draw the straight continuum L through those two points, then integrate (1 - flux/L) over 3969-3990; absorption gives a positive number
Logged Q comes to 4.8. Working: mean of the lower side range 34.1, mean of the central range 41.1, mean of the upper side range 59.7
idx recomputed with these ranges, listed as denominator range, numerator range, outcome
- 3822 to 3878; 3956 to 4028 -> 1.90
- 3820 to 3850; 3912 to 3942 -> 1.33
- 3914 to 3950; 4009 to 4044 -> 1.97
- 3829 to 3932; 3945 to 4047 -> 1.61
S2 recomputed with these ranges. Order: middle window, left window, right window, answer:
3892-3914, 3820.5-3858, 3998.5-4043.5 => -2.6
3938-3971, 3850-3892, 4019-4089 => 7.6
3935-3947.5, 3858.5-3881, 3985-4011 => 4.5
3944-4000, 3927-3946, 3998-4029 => -1.1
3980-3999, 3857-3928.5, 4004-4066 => -0.6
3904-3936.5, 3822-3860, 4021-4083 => 2.2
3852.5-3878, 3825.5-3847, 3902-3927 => -1.2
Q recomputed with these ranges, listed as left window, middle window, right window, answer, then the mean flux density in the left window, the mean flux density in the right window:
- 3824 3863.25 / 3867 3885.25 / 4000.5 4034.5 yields 1.2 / 26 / 59.3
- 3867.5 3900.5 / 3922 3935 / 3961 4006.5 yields 4.3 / 34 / 43.9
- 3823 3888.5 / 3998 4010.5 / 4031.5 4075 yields -2.2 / 27.9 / 57.6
